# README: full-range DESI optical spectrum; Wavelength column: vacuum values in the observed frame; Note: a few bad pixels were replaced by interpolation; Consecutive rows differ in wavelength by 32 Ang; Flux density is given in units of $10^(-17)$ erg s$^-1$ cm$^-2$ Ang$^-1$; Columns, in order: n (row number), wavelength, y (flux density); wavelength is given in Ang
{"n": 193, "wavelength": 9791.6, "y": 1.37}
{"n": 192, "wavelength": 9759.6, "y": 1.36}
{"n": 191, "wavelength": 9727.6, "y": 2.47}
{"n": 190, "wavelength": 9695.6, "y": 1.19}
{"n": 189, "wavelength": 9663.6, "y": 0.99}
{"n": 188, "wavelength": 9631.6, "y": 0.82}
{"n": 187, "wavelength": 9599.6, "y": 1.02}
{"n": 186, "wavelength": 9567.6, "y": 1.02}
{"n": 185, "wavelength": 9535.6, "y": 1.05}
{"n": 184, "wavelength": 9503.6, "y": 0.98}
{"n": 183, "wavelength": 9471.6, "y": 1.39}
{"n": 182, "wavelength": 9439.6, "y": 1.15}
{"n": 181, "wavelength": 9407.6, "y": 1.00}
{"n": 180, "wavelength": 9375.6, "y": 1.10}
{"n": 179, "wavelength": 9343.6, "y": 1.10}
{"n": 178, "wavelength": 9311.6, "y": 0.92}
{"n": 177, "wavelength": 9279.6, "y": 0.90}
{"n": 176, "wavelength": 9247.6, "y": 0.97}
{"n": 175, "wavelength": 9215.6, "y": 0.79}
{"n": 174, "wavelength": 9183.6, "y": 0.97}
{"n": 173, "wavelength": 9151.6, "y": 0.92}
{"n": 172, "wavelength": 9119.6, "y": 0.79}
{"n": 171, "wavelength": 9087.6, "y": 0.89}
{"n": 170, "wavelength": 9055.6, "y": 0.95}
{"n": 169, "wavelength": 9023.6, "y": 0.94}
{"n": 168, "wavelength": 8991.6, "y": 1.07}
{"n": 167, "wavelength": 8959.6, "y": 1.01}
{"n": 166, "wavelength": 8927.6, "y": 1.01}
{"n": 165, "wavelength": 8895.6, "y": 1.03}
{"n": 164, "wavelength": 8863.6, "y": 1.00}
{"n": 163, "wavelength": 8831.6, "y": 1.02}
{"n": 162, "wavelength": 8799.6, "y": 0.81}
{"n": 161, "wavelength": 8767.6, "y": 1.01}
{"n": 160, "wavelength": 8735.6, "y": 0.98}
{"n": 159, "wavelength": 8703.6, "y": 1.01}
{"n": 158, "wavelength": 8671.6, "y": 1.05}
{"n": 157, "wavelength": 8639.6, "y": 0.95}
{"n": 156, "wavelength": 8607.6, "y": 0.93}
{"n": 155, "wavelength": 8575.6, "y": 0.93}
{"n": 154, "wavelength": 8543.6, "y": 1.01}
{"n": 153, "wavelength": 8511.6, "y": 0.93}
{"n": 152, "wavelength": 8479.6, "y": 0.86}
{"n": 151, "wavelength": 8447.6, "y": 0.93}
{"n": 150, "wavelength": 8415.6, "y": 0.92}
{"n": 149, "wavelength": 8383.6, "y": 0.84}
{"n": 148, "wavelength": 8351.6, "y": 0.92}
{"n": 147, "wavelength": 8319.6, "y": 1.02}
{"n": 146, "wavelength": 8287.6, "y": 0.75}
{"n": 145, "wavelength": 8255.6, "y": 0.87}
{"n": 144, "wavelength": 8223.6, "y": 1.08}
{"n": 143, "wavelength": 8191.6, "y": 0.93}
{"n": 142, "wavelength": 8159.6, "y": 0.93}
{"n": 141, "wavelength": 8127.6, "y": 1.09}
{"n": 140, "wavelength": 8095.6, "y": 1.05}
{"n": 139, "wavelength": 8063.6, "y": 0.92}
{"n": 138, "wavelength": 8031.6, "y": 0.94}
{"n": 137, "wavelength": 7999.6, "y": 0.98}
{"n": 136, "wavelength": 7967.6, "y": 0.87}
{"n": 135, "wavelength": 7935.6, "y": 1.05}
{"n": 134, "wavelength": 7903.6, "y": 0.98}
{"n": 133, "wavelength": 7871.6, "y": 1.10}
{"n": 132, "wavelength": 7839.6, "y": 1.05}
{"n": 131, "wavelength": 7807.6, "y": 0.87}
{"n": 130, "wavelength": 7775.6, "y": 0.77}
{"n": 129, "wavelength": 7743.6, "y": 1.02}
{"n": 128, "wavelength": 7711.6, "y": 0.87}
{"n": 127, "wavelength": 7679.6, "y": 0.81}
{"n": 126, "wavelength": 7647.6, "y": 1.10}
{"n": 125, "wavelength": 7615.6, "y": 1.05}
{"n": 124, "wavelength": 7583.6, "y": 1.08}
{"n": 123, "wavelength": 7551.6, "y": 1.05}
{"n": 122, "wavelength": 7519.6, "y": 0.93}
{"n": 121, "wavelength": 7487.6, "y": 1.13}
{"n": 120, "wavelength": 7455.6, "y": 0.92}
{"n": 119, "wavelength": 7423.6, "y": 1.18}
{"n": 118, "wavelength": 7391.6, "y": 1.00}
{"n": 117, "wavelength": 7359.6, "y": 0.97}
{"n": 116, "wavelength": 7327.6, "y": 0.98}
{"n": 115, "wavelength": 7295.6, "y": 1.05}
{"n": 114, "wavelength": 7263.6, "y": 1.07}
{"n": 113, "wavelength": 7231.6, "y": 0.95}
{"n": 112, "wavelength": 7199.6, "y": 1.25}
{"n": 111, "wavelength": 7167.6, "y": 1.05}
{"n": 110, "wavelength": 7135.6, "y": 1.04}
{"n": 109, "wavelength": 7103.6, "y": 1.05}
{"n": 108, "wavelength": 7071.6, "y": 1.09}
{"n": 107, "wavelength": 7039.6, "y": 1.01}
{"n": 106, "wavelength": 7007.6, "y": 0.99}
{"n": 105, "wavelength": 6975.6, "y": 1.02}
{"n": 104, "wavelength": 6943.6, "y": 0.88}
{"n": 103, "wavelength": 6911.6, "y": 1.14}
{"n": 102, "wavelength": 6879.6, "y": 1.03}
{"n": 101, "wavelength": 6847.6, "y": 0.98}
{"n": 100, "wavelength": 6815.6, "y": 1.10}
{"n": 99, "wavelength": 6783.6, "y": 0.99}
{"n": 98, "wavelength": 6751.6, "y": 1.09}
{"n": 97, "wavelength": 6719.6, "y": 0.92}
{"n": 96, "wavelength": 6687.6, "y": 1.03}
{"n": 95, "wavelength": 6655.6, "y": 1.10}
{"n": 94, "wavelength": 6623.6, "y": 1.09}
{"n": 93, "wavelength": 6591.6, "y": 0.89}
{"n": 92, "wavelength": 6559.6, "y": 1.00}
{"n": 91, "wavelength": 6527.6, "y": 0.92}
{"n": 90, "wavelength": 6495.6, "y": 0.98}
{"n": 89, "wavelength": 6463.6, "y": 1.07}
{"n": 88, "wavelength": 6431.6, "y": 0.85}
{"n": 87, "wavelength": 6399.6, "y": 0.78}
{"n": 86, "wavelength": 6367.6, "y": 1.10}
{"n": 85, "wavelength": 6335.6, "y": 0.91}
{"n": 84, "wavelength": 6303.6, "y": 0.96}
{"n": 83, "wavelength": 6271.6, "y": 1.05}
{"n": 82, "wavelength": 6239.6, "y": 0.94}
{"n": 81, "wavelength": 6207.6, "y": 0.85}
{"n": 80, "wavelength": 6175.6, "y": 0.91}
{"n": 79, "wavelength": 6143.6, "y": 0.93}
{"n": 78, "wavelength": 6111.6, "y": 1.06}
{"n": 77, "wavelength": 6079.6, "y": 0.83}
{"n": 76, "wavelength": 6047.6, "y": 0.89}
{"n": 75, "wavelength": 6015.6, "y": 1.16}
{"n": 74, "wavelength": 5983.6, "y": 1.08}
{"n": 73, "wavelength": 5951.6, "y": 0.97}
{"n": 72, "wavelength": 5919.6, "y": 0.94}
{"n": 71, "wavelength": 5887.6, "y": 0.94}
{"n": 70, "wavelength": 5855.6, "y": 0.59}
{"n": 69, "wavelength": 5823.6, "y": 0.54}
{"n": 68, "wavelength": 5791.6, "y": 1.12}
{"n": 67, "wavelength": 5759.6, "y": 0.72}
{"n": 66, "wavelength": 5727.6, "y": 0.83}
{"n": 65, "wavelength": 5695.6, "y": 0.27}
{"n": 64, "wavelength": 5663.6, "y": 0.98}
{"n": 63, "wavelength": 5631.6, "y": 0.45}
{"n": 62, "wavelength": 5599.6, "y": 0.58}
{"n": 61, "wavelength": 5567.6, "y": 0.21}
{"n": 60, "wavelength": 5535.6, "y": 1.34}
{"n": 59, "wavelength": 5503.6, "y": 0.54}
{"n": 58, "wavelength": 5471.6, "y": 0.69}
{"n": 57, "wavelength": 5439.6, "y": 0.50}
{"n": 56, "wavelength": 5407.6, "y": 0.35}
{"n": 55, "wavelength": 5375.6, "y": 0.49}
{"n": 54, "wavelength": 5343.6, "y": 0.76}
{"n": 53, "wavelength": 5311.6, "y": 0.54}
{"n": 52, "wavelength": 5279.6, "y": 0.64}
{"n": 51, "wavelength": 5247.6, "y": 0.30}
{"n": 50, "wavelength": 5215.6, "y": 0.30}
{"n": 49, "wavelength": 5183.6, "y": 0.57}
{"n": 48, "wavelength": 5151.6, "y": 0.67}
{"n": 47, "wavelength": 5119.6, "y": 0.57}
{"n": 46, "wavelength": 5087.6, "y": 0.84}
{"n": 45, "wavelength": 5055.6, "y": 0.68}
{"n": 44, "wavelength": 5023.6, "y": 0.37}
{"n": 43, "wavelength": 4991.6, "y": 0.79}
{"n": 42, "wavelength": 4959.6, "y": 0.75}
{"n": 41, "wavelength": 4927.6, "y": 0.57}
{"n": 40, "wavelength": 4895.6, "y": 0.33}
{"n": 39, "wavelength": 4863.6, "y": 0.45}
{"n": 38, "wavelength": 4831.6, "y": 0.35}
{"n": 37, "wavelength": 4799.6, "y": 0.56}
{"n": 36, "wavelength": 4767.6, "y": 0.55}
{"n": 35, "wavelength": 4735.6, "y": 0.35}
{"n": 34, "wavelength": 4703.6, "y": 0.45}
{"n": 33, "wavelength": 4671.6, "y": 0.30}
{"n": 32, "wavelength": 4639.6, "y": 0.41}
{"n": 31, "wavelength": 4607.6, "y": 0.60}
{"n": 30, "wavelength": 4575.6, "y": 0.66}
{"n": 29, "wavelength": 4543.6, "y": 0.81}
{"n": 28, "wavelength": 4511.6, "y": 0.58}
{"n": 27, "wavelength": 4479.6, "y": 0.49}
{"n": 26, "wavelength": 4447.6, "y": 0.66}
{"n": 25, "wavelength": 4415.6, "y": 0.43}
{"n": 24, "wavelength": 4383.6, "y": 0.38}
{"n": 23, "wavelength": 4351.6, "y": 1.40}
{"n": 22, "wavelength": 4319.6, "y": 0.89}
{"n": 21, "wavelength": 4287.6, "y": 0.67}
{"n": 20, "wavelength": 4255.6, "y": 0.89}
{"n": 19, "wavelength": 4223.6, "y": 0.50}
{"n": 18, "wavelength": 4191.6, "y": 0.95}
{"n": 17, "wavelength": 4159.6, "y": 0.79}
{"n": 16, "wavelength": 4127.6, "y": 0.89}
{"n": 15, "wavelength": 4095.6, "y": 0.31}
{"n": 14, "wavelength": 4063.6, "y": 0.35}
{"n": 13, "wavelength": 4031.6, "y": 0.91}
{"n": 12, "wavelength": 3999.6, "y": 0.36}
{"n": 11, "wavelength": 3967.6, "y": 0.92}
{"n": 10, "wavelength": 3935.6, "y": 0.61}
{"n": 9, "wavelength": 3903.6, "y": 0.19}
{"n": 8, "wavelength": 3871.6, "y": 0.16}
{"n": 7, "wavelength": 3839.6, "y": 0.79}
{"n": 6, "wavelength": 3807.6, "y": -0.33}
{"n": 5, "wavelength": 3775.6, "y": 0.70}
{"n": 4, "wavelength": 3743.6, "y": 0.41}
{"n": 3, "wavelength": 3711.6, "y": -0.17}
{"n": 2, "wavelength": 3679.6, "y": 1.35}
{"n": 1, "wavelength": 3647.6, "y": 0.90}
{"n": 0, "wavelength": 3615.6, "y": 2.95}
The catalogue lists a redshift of 0.48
